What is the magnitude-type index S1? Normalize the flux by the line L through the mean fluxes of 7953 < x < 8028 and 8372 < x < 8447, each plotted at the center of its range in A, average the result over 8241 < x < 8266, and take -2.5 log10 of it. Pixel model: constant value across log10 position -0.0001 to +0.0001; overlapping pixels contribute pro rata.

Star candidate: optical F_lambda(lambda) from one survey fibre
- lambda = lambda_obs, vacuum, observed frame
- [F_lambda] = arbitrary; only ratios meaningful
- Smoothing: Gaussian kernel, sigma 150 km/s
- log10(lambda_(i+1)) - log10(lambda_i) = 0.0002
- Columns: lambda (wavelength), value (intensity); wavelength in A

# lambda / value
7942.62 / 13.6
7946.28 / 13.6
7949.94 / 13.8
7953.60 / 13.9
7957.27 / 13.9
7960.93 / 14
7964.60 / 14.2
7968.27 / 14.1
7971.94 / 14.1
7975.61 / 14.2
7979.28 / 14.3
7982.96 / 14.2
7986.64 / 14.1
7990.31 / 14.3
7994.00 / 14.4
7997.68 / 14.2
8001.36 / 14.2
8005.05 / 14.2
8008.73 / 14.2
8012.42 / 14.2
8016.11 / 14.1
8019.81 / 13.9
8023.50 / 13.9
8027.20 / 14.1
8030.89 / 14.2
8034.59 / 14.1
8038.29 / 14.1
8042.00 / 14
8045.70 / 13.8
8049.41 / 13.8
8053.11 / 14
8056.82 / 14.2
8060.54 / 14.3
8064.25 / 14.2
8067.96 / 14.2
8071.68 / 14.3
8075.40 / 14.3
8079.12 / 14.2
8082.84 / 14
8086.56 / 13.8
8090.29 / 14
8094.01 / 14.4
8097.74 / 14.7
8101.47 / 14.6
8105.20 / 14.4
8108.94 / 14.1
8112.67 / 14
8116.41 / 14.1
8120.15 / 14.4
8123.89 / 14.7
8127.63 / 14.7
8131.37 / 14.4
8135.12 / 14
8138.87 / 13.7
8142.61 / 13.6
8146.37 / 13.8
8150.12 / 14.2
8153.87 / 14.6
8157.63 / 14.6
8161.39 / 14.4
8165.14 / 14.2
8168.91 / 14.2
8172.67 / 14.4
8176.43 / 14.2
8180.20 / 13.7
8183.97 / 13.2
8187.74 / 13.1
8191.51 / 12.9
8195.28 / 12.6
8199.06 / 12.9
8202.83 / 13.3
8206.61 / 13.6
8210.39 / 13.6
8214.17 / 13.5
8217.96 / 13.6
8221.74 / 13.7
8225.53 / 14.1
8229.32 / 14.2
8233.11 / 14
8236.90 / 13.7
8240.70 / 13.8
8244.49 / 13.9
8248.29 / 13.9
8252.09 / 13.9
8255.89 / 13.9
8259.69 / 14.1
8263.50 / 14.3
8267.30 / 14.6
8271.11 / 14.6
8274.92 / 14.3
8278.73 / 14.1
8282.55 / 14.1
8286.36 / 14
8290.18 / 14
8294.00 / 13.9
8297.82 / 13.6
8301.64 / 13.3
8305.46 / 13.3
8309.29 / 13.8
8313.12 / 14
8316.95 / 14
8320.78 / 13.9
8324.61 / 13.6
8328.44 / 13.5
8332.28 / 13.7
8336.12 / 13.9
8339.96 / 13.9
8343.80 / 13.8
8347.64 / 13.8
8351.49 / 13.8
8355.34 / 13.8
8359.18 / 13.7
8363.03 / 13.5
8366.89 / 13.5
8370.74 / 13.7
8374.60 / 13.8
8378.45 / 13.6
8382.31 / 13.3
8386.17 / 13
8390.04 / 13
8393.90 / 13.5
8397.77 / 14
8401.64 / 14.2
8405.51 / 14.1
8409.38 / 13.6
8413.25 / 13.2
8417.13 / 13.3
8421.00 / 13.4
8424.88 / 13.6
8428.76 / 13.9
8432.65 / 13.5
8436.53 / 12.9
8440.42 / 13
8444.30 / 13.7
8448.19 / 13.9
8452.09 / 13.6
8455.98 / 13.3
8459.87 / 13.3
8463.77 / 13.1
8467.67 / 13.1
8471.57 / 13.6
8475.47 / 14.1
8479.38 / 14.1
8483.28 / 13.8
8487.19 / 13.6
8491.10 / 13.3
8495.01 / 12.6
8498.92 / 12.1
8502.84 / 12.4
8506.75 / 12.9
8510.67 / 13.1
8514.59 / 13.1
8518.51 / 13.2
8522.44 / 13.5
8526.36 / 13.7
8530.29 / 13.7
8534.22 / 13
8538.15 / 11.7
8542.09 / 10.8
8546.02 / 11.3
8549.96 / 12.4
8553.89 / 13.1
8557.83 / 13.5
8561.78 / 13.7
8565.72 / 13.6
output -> -0.02 mag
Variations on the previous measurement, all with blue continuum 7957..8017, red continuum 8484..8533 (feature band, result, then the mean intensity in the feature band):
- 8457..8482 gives -0.029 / 13.5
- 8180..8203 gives 0.058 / 13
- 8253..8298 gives -0.043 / 14.1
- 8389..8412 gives -0.033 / 13.7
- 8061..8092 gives -0.010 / 14.1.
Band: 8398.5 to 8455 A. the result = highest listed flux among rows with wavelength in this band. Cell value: 14.2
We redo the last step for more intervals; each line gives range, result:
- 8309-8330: 14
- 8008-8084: 14.3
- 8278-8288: 14.1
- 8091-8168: 14.7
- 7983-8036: 14.4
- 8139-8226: 14.6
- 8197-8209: 13.6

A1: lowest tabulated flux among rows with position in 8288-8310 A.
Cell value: 13.3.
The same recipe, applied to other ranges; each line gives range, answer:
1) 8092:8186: 13.2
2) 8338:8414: 13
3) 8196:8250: 12.9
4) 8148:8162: 14.2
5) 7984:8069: 13.8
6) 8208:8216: 13.5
